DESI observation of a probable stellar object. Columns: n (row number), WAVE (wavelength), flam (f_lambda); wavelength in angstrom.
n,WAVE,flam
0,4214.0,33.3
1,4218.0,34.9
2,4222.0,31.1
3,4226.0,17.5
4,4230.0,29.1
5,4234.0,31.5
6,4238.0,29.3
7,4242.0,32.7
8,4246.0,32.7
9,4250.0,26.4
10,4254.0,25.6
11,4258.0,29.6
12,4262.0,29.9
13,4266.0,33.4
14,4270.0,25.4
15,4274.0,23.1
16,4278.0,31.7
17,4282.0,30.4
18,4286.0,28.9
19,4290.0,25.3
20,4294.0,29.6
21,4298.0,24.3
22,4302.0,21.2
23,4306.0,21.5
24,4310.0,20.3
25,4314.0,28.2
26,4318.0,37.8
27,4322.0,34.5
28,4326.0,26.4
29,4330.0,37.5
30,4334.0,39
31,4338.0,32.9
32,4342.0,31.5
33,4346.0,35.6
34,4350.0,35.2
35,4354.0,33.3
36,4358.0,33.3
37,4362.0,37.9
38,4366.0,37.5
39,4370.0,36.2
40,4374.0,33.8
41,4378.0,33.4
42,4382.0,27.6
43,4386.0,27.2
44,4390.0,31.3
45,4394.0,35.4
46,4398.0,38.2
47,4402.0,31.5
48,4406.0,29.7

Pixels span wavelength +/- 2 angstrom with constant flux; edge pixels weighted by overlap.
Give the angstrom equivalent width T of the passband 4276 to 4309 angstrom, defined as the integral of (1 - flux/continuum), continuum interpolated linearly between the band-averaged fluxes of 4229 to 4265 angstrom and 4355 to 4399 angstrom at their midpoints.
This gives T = 5.0 angstrom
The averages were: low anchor 29.8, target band 26.4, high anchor 33.7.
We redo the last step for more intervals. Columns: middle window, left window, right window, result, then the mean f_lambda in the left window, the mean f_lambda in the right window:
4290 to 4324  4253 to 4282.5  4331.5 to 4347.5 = 5.32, 28.7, 34.8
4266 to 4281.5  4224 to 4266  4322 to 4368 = 1.23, 28.7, 34.6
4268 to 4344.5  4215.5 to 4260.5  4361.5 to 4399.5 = 5.85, 29.2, 33.6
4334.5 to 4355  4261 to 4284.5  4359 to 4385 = -0.90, 28.9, 34.1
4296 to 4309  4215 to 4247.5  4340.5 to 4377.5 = 4.18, 29.9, 34.9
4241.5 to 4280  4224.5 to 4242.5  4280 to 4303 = -2.08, 27.9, 26.9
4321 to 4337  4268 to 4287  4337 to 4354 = -0.93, 27.8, 33.8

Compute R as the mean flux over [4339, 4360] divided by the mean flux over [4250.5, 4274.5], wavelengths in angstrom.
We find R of 1.20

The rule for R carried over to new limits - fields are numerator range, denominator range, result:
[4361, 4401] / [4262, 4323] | 1.22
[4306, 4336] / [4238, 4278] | 1.08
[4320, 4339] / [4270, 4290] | 1.22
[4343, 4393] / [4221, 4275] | 1.18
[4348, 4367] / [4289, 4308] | 1.45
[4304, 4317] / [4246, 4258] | 0.88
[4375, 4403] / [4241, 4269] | 1.08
